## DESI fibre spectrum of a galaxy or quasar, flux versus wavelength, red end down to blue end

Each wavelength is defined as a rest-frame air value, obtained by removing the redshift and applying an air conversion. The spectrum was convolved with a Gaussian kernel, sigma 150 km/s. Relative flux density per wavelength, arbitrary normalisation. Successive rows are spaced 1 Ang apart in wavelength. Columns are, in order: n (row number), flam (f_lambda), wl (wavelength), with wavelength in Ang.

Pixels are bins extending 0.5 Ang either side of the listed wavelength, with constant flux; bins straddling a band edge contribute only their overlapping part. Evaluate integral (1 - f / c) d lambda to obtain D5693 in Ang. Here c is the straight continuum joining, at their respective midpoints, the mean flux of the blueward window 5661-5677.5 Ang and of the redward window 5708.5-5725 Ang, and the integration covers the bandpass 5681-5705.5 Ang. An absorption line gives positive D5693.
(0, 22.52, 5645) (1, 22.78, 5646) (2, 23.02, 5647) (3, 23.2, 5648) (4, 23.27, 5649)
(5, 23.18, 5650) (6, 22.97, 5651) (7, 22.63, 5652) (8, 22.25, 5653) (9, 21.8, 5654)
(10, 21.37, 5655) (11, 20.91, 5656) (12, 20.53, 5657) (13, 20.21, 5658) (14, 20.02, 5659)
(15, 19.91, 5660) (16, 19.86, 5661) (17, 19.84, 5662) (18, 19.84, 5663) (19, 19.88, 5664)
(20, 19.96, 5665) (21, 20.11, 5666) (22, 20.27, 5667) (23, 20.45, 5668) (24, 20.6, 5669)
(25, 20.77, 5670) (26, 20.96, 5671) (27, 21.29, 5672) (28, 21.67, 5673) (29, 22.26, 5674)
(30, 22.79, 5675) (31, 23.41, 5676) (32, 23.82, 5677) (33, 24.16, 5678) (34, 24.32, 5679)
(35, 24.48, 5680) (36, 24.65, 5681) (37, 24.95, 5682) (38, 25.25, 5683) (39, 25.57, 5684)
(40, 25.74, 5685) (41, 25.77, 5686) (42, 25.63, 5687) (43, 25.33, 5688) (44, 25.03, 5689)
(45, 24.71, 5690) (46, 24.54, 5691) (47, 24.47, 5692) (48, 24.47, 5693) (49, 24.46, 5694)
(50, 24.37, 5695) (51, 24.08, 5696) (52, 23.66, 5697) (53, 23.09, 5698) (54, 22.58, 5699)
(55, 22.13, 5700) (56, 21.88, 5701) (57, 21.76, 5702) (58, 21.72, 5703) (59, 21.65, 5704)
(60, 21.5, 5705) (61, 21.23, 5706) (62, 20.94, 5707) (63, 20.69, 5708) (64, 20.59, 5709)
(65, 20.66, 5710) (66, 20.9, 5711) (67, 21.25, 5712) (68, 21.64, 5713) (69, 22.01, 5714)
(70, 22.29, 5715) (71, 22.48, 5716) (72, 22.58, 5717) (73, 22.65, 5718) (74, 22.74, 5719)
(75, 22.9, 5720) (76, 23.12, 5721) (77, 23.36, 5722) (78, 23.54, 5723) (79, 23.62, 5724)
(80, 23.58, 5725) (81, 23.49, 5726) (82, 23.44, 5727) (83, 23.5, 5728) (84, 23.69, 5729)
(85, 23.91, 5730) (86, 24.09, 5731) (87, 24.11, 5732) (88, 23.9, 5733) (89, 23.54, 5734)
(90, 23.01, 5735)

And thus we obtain -2.5 Ang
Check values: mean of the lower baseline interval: 21.1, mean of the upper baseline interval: 22.3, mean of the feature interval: 23.9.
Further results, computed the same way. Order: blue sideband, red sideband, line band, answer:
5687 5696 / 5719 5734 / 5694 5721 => 2.3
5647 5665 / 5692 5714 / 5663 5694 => -2.1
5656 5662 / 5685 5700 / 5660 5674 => 0.5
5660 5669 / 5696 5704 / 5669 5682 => -1.3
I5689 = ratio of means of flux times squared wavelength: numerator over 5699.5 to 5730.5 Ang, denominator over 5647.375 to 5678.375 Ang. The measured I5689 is 1.1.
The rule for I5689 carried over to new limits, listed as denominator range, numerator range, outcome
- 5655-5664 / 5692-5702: 1.17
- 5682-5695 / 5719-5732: 0.95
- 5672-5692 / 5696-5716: 0.90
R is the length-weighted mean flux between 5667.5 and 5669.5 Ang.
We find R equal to 20.5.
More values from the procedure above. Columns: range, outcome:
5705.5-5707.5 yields 21.1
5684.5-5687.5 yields 25.7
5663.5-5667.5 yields 20.1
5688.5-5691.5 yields 24.8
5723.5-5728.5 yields 23.5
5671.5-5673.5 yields 21.5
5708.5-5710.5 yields 20.6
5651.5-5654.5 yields 22.2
